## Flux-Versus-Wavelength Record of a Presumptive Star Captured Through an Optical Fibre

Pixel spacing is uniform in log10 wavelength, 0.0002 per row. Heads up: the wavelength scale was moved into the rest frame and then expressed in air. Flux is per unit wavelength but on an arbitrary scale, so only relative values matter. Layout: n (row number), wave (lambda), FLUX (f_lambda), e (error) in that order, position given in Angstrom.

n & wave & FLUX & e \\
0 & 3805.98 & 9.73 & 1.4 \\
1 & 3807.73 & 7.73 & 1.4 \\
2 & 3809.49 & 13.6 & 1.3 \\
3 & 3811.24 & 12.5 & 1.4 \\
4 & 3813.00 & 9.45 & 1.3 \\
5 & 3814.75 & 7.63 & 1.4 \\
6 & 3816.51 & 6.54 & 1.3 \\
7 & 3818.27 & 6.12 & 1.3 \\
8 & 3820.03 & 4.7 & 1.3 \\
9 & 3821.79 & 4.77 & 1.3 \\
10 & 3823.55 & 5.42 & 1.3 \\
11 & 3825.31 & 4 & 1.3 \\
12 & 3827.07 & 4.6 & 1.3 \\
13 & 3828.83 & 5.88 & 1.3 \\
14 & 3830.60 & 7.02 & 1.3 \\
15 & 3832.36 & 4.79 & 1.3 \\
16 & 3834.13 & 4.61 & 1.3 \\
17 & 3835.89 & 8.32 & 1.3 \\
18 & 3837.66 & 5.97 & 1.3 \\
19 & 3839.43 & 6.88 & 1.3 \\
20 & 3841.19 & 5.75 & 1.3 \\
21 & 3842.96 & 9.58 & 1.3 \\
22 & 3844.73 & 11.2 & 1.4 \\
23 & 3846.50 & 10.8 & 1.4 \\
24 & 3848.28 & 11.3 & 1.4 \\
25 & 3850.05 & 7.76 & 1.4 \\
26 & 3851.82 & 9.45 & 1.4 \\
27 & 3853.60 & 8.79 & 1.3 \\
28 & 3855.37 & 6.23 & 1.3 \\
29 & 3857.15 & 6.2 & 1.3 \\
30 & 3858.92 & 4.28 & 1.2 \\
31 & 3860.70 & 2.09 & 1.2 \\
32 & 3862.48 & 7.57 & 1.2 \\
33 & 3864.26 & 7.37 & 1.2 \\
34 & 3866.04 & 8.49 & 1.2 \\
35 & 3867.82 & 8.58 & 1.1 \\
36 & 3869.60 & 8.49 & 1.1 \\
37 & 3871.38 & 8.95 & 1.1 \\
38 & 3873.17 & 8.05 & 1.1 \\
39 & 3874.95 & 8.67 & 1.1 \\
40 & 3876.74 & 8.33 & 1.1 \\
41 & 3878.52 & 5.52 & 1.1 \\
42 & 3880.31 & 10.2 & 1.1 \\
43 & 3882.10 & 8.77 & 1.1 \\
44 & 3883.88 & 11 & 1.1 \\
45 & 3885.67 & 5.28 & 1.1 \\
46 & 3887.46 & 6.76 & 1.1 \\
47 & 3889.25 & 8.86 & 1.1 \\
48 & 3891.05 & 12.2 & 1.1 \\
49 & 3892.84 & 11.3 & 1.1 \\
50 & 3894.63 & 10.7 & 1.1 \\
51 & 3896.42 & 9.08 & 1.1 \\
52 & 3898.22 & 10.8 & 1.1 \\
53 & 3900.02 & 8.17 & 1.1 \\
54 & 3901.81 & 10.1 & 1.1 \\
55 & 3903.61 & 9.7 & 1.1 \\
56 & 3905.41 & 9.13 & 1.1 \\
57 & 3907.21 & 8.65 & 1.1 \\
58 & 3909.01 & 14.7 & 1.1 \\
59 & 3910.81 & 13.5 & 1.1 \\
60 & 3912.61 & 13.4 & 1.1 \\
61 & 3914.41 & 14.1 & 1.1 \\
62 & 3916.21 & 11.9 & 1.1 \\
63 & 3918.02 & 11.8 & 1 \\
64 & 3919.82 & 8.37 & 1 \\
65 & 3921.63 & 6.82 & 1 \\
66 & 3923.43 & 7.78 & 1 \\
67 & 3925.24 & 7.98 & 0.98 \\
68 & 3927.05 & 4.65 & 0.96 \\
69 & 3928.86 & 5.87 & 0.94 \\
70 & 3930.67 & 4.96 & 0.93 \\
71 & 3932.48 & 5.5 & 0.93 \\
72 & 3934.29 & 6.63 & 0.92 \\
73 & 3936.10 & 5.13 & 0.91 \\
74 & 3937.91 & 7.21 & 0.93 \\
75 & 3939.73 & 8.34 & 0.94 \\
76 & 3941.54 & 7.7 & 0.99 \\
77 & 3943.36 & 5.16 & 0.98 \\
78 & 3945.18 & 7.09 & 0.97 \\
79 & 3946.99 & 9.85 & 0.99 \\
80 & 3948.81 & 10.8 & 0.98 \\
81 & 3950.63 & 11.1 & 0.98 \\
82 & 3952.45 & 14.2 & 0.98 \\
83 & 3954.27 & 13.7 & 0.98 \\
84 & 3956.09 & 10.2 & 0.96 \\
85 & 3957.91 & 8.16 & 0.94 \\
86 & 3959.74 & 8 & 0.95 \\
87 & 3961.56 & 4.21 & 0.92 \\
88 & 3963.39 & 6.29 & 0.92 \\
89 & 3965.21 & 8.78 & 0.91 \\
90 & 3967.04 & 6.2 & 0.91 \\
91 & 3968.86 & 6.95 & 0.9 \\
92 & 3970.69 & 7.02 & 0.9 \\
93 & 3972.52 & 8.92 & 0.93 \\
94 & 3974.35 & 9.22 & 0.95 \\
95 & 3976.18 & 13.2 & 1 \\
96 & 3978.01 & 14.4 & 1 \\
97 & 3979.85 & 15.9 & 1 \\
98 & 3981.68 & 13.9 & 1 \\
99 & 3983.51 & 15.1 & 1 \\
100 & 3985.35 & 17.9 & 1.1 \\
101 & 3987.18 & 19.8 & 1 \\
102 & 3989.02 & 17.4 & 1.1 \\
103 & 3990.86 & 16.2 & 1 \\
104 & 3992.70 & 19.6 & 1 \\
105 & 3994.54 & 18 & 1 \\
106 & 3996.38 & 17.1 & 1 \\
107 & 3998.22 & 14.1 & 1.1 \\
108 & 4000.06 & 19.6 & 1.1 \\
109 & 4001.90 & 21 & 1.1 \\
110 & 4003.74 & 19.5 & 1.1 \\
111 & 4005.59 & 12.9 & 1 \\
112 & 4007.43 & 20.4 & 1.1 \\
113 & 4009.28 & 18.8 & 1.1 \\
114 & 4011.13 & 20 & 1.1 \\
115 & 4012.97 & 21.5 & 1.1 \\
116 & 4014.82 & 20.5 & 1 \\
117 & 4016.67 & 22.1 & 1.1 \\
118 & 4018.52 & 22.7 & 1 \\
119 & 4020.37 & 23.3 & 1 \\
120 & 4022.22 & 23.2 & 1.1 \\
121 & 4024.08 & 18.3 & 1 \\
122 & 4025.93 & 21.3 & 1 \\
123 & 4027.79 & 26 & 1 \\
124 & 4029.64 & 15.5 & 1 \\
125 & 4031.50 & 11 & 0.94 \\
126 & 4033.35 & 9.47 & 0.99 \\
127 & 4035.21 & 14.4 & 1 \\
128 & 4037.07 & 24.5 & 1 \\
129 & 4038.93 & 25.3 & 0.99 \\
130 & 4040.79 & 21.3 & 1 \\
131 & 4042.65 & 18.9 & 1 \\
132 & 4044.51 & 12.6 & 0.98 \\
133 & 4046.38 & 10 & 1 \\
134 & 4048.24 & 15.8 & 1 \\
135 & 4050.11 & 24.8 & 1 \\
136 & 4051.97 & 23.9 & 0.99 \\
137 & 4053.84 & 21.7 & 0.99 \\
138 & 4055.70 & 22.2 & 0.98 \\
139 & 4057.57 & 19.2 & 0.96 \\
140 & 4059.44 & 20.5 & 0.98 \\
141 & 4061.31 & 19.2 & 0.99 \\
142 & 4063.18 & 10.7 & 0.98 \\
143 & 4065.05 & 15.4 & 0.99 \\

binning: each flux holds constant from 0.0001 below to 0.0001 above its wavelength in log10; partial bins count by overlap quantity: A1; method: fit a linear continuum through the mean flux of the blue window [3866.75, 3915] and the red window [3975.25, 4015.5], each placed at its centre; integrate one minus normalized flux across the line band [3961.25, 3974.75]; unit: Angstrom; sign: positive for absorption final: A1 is 7.2 Angstrom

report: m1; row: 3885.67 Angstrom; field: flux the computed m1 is 5.28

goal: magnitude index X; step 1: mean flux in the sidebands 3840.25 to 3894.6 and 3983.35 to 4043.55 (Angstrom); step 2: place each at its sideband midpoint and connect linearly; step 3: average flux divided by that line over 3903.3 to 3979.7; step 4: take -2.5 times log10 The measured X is 0.43 mag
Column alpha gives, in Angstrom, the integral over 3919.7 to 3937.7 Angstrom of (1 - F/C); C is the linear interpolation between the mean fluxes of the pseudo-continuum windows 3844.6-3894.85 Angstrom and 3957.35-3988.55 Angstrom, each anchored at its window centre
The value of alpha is 6.4 Angstrom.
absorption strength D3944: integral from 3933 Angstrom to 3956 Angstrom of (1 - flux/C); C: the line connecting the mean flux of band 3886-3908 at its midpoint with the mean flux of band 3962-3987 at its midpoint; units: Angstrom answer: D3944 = 3.65 Angstrom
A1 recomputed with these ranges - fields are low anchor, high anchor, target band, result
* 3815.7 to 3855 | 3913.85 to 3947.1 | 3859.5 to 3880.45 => -0.93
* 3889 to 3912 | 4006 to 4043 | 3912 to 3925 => 1.62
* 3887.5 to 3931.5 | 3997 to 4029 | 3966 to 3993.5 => 5.91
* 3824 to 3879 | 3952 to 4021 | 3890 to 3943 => 7.89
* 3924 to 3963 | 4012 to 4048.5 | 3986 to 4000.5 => -3.54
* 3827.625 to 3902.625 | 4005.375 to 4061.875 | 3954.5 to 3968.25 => 6.47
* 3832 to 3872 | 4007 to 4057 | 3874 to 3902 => 2.54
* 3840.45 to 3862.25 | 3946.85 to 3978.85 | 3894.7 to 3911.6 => -3.61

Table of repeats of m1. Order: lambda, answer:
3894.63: 10.7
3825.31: 4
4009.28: 18.8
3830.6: 7.02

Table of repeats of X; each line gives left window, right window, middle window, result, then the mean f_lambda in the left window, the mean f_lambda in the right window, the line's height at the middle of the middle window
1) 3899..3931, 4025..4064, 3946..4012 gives 0.053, 9.61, 18.5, 14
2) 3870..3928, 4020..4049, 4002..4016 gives -0.168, 9.53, 18.1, 16.5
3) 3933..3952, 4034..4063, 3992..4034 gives -0.228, 8.01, 19.3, 15.5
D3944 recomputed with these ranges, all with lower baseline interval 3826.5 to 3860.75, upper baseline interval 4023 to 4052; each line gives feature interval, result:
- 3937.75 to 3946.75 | 3.9 Angstrom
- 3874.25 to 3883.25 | 0.8 Angstrom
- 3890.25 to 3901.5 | -0.2 Angstrom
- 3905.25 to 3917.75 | -1.5 Angstrom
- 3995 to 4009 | -1.5 Angstrom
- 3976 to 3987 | -0.4 Angstrom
